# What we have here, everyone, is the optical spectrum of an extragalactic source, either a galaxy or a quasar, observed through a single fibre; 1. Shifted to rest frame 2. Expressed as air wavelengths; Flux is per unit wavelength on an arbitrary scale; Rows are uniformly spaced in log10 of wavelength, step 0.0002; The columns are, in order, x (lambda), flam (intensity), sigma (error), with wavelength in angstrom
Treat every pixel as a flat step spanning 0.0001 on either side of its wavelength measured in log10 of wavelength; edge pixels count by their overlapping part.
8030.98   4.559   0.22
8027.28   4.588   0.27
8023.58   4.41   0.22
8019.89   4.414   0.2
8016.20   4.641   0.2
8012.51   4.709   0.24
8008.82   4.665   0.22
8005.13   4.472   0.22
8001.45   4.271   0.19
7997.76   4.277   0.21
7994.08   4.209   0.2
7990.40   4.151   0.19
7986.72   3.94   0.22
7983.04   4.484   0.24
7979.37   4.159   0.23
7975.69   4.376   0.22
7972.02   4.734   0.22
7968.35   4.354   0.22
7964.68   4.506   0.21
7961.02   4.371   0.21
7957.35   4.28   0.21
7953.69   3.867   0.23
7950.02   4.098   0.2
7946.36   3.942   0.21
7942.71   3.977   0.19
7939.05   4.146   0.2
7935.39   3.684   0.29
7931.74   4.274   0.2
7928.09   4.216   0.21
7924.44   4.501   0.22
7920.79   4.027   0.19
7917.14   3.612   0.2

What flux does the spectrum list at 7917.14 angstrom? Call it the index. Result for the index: 3.612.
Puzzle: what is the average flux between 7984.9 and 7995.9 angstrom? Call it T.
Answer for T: 4.1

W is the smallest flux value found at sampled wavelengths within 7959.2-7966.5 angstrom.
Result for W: 4.371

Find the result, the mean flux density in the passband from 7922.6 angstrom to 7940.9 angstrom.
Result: 4.16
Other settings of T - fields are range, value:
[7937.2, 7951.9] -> 4.04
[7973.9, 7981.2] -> 4.26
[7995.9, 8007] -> 4.34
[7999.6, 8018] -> 4.55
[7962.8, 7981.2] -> 4.43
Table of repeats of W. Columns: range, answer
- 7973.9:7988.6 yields 3.94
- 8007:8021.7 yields 4.414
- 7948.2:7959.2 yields 3.867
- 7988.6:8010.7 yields 4.151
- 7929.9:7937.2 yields 3.684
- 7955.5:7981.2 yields 4.159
